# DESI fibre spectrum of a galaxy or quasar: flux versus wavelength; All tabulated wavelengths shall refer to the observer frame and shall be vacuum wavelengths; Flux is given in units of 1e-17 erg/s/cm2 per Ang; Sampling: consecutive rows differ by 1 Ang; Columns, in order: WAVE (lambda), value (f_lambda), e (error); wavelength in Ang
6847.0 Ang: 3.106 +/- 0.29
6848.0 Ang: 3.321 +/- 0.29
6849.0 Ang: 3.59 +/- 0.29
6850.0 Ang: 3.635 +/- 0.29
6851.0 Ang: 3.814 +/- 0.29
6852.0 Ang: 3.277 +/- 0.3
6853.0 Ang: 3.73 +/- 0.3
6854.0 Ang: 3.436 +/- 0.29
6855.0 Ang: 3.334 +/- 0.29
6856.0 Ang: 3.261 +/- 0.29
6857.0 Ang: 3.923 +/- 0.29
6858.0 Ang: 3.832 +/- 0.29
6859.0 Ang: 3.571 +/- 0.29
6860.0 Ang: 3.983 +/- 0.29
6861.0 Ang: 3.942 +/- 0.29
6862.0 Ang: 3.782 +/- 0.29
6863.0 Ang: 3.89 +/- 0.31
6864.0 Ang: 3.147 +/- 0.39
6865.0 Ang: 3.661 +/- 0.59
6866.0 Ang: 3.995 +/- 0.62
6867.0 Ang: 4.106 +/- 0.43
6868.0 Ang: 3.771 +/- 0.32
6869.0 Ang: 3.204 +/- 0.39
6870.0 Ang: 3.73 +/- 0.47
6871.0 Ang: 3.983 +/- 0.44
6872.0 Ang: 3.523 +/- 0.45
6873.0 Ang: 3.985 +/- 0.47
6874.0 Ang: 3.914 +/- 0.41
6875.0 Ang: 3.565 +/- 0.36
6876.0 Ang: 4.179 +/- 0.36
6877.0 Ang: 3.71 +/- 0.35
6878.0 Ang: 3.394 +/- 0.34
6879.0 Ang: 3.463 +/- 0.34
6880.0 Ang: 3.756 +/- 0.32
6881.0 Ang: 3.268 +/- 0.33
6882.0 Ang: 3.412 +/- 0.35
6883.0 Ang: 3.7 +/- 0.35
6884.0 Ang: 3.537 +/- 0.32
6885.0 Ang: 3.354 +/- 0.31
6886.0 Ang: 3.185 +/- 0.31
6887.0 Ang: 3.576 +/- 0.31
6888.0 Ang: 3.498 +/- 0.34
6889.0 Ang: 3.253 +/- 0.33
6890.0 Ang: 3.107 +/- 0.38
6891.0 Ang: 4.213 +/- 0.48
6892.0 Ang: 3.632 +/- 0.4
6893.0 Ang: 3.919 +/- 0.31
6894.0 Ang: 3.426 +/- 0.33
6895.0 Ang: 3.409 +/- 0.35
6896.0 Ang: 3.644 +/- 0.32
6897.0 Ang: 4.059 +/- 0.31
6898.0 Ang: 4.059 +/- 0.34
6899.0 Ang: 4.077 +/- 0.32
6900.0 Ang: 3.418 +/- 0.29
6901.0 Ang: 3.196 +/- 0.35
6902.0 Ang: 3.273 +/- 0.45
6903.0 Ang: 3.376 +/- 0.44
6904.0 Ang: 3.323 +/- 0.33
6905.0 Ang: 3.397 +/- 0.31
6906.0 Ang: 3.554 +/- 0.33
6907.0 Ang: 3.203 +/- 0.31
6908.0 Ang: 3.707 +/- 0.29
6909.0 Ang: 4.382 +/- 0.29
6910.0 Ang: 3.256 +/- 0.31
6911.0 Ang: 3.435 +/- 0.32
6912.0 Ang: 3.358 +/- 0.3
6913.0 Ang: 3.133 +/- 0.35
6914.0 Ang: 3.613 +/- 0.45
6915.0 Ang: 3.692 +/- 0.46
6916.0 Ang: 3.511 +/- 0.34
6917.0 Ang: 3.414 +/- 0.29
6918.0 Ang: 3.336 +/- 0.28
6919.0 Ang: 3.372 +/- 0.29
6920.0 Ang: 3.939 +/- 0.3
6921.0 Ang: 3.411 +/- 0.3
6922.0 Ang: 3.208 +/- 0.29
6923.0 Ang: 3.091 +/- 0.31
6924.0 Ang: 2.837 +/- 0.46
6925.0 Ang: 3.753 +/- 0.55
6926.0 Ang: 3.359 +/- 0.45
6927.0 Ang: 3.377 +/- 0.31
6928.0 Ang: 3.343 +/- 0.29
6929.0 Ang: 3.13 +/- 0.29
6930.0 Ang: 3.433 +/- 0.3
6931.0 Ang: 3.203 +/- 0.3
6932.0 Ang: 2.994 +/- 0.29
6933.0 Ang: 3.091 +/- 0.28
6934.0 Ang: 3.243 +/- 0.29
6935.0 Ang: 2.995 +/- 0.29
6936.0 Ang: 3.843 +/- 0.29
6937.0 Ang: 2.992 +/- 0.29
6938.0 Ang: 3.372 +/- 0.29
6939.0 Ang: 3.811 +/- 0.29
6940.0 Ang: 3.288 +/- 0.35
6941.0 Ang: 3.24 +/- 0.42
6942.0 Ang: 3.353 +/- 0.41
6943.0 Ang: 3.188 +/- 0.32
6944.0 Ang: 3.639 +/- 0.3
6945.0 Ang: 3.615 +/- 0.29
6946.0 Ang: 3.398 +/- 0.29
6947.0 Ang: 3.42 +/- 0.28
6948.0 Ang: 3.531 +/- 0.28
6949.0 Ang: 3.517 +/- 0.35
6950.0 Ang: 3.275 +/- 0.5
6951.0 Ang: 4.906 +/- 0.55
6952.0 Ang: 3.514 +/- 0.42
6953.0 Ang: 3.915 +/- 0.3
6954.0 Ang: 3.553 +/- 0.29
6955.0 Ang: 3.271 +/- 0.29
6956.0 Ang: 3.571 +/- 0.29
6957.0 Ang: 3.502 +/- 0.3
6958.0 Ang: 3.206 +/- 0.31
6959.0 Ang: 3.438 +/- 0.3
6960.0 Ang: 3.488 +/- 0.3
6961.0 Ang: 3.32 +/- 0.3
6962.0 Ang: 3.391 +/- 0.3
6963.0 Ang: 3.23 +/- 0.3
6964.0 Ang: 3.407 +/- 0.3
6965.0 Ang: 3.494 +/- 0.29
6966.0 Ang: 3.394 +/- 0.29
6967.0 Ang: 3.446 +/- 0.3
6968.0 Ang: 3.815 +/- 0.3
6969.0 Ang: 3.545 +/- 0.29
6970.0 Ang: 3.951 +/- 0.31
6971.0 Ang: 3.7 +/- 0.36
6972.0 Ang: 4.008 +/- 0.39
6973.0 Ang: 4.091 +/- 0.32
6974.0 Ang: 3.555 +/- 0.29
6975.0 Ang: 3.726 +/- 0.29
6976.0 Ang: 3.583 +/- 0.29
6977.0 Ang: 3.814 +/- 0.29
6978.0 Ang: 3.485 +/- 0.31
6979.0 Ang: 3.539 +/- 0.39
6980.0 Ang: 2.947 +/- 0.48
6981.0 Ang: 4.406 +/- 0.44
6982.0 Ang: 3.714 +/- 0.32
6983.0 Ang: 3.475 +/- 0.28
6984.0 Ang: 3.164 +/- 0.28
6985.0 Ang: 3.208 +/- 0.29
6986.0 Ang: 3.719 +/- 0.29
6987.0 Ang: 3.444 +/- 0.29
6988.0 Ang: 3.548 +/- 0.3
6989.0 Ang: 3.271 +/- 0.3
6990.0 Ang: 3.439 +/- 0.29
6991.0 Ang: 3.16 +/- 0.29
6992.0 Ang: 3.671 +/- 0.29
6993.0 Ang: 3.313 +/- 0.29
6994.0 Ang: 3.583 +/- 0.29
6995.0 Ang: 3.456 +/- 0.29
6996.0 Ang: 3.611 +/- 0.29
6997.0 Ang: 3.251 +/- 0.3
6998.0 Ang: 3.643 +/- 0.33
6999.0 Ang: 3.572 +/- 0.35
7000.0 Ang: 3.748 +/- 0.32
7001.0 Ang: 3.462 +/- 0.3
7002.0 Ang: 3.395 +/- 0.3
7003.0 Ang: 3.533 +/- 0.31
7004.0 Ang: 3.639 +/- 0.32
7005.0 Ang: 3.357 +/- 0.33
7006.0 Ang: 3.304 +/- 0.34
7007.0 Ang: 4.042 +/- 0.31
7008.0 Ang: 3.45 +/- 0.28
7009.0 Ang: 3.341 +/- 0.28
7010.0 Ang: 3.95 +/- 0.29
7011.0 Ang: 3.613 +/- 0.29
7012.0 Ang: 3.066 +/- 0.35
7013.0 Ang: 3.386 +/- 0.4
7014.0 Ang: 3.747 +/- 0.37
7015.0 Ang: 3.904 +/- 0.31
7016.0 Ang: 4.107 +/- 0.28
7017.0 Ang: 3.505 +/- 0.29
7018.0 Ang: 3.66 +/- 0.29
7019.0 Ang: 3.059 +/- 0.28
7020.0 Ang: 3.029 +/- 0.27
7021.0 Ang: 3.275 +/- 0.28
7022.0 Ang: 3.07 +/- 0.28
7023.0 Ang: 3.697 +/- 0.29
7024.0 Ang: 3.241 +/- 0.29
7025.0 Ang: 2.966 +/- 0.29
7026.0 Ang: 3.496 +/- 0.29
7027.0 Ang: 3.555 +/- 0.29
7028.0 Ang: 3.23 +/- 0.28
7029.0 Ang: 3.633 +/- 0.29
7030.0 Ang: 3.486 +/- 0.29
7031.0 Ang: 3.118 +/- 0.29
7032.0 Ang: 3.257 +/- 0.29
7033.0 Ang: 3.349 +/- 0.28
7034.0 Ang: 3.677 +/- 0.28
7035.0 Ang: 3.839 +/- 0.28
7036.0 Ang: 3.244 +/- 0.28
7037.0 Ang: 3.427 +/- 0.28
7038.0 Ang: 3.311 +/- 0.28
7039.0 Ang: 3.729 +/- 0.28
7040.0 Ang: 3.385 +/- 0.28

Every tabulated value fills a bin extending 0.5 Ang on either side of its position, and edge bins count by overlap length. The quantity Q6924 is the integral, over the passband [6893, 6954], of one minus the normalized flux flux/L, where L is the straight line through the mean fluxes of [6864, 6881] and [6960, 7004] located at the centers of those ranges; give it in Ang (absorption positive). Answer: 2.8 Ang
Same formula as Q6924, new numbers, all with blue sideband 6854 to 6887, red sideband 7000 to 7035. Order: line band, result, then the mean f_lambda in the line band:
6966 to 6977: -0.63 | 3.73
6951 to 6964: 0.15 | 3.5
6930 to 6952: 0.85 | 3.43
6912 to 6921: 0.27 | 3.49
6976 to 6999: 0.06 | 3.5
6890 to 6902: -0.22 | 3.69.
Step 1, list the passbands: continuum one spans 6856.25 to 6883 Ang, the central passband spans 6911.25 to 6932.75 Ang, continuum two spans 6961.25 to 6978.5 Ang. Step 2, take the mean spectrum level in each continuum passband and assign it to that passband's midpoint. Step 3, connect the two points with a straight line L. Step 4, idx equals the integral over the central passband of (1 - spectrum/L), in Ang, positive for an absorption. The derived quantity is 1.8 Ang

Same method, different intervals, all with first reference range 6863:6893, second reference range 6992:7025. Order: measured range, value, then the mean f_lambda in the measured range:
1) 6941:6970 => 0.26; 3.52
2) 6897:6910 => 0.05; 3.59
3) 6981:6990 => 0.06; 3.5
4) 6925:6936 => 0.93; 3.27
